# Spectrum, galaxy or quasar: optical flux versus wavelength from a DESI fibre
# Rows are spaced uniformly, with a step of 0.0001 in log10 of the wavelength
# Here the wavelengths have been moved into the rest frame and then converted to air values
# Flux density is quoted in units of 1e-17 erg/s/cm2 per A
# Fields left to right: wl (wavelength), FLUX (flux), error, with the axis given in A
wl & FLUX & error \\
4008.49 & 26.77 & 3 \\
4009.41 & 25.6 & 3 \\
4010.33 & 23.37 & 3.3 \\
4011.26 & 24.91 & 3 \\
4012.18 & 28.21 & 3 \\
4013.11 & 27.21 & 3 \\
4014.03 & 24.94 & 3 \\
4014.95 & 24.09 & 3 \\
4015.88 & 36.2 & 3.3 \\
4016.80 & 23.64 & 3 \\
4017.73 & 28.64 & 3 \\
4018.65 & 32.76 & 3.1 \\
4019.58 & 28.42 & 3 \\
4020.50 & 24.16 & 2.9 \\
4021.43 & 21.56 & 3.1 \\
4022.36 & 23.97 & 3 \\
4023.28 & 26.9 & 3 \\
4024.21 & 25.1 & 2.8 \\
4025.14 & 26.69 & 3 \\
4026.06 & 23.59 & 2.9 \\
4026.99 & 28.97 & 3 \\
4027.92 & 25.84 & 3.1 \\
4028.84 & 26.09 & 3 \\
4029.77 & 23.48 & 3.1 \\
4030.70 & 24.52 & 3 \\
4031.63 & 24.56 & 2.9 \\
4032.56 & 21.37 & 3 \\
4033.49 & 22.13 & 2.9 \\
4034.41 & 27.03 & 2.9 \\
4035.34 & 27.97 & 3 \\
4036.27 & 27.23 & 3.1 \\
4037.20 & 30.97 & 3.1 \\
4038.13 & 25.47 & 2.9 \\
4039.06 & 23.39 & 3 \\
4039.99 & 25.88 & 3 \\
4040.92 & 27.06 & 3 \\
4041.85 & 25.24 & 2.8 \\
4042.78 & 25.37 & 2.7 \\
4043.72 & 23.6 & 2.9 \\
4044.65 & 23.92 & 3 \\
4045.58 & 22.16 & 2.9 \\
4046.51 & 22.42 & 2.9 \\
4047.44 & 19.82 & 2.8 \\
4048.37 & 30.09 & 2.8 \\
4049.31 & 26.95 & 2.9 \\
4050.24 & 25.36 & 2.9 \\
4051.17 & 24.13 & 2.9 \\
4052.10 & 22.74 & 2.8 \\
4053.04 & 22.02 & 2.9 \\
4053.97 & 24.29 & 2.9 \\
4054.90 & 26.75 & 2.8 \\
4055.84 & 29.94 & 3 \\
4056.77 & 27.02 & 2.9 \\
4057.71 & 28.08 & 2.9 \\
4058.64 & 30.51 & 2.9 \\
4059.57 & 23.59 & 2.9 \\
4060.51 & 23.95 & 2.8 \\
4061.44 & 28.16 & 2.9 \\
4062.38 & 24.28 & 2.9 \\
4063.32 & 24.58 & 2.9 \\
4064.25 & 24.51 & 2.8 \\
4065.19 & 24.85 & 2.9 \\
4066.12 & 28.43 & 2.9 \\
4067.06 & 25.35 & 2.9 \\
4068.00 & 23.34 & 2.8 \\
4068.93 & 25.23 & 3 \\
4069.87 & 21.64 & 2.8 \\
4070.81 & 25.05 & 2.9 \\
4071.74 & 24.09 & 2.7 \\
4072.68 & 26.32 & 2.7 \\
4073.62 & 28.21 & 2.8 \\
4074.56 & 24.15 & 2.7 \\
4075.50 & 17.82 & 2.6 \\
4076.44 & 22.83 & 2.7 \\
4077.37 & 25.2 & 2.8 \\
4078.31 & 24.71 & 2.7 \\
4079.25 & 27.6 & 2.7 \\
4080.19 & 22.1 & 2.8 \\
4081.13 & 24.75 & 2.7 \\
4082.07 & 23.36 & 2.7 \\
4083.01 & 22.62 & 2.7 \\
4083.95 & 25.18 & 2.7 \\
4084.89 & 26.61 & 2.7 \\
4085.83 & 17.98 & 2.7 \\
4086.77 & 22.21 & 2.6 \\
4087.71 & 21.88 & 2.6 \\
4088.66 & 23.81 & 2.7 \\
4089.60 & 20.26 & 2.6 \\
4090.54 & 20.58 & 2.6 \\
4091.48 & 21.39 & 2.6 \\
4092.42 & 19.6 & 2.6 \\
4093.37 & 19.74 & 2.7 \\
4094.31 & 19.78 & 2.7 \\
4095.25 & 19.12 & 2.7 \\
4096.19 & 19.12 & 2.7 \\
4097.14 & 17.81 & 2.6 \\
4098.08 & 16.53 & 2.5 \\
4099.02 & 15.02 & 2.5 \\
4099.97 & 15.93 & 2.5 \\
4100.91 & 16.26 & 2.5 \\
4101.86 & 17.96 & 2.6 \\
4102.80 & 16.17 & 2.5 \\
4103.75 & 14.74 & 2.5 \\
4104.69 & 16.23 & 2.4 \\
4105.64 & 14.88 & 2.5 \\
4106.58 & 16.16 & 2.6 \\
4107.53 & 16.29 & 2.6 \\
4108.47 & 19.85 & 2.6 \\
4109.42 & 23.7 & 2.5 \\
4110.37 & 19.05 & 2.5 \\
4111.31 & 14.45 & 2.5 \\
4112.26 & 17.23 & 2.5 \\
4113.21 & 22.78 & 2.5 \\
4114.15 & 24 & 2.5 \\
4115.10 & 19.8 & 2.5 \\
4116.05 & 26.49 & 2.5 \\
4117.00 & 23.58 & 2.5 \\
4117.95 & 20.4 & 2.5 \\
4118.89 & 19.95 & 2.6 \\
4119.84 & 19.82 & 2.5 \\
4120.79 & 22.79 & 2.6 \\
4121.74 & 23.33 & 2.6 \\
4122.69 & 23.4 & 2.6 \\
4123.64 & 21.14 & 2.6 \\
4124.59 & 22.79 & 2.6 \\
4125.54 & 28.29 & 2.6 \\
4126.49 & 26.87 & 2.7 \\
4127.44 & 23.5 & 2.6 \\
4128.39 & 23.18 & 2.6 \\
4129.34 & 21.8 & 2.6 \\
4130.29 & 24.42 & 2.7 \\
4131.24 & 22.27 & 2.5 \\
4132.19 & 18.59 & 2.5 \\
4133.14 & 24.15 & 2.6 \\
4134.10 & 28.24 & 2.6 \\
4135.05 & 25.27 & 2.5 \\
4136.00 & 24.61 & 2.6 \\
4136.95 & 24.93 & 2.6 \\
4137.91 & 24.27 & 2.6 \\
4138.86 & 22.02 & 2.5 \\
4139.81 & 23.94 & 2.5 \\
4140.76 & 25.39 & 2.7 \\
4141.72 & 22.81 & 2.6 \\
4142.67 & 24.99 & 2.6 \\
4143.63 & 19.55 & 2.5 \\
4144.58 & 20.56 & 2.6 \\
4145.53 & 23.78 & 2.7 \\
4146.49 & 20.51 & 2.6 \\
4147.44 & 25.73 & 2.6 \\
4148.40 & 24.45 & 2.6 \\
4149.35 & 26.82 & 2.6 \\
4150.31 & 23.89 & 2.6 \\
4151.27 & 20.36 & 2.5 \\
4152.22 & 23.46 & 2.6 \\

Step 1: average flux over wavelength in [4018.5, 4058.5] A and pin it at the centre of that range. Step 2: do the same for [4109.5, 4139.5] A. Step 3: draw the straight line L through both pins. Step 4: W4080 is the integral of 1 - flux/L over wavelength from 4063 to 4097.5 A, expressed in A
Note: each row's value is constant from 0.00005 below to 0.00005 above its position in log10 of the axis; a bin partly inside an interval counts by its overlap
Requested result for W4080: 1.6 A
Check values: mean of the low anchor 25.4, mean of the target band 23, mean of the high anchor 22.7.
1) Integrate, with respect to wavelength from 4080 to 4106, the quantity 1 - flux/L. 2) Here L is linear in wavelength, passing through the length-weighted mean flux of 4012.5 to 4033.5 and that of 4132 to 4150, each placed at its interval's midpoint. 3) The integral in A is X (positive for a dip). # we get 5.3 A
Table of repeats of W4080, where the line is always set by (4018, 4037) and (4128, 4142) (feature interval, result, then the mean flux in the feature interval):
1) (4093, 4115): 5.7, 18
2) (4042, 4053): 0.5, 24.2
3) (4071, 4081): 0.2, 24.3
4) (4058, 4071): -0.1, 25.3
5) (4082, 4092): 0.9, 22.3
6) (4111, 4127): 1.2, 22.3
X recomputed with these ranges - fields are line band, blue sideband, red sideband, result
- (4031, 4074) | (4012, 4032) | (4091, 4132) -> -2.0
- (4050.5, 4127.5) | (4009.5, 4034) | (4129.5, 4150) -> 7.3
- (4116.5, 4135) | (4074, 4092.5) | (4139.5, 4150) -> 0.1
